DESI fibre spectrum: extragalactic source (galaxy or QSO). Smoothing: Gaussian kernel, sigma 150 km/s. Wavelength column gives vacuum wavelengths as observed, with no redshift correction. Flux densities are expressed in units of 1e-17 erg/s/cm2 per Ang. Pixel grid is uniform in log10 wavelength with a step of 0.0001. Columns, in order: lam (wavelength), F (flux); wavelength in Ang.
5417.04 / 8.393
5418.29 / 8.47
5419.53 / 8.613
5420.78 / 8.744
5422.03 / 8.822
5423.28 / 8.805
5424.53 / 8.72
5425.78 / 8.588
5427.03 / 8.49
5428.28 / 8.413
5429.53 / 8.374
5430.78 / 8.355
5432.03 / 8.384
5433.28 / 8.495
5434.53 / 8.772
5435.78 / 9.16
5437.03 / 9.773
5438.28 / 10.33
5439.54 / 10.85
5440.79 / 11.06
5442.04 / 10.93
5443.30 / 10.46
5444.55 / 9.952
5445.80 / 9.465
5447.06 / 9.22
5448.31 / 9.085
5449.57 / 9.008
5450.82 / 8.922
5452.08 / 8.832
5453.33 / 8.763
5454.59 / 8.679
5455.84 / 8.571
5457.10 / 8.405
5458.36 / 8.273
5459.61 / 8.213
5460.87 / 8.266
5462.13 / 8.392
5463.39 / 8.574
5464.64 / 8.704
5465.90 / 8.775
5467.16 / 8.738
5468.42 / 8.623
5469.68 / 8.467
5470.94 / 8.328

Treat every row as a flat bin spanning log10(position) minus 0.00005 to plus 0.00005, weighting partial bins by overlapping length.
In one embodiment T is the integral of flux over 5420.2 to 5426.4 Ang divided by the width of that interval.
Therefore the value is 8.73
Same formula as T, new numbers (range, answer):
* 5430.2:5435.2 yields 8.52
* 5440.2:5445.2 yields 10.6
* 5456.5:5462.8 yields 8.31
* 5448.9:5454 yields 8.87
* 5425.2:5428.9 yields 8.49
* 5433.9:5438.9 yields 9.52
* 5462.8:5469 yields 8.69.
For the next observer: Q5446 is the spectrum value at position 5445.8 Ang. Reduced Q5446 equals 9.465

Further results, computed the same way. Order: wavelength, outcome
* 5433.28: 8.495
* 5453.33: 8.763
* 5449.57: 9.008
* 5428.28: 8.413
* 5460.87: 8.266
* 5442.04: 10.93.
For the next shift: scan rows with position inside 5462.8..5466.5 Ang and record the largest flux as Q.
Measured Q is 8.775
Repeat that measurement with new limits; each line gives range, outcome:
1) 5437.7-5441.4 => 11.06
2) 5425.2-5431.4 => 8.588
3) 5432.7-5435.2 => 8.772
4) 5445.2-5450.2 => 9.465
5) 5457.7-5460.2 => 8.273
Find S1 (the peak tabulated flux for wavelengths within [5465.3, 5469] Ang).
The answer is 8.775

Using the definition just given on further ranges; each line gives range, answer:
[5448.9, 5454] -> 9.008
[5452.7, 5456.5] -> 8.763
